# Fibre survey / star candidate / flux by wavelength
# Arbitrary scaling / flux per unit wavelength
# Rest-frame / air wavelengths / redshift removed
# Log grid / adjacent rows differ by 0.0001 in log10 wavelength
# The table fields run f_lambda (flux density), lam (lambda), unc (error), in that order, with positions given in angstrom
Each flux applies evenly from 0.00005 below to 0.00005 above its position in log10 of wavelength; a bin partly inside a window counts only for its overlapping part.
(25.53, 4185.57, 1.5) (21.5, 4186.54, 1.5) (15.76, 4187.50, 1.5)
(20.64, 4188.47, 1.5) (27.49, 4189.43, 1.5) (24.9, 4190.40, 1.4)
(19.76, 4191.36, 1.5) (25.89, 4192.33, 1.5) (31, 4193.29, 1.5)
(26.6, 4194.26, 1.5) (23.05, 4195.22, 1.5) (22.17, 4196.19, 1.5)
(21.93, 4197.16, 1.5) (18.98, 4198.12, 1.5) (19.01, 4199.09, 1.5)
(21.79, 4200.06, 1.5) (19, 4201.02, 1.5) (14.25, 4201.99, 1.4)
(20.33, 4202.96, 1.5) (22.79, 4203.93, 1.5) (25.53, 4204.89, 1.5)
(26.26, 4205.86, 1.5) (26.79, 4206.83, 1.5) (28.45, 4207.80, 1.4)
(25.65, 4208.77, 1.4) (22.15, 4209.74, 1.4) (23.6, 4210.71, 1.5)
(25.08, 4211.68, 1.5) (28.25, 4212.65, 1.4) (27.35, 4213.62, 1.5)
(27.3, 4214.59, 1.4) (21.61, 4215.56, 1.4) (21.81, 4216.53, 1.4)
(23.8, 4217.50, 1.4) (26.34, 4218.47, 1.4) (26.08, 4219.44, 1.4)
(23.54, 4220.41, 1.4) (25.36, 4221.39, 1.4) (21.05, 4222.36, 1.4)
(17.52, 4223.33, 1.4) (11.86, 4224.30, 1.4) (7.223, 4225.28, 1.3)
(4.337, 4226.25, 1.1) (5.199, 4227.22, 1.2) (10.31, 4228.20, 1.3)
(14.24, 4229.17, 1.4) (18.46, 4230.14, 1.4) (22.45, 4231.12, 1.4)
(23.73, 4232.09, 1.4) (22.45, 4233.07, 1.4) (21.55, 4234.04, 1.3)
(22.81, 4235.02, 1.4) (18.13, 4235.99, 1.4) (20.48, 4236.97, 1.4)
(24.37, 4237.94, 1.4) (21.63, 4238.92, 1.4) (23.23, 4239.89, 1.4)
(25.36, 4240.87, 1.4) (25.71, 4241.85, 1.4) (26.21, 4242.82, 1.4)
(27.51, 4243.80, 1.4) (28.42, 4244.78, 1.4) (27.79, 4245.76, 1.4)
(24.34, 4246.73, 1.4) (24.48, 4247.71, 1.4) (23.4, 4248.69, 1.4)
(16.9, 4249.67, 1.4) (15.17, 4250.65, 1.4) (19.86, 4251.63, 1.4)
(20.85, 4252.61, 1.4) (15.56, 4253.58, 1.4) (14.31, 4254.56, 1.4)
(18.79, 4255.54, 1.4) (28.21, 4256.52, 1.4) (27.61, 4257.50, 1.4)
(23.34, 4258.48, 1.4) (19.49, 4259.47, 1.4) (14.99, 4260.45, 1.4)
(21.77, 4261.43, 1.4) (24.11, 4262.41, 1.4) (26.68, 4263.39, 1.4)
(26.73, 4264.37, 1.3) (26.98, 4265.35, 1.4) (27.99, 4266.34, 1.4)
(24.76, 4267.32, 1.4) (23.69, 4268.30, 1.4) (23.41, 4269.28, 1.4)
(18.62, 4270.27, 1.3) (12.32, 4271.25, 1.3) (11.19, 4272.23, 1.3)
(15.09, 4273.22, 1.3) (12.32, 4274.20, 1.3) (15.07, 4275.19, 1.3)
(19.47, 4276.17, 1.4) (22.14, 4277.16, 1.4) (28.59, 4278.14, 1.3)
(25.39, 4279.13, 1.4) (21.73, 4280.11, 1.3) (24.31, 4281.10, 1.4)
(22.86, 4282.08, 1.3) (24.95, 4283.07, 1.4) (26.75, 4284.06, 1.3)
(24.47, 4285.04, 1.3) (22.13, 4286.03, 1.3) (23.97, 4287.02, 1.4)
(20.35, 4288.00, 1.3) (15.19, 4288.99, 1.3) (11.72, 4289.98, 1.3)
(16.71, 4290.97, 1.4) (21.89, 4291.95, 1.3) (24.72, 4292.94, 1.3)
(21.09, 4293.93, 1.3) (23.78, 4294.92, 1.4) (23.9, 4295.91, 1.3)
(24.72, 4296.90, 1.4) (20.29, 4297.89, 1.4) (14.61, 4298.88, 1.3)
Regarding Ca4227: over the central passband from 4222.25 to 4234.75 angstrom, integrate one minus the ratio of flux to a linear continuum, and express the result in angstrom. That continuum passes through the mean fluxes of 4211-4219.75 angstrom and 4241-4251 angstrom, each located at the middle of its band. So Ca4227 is 4.7 angstrom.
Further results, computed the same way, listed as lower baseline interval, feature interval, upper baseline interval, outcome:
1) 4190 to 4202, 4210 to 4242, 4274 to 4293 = 2.10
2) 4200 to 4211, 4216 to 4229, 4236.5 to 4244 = 3.52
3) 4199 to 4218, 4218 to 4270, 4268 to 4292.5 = 1.37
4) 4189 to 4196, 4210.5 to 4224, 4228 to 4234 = -1.62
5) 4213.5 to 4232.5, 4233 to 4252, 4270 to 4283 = -4.02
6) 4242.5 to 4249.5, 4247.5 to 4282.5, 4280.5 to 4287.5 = 5.39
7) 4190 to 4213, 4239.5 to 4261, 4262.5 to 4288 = 0.20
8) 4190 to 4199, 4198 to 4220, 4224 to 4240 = -2.83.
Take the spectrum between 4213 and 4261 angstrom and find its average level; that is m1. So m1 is 20.9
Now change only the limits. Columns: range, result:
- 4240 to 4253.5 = 23.3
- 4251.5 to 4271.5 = 22.1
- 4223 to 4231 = 11.5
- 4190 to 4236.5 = 21.4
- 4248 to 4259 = 20.4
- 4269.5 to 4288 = 20.7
